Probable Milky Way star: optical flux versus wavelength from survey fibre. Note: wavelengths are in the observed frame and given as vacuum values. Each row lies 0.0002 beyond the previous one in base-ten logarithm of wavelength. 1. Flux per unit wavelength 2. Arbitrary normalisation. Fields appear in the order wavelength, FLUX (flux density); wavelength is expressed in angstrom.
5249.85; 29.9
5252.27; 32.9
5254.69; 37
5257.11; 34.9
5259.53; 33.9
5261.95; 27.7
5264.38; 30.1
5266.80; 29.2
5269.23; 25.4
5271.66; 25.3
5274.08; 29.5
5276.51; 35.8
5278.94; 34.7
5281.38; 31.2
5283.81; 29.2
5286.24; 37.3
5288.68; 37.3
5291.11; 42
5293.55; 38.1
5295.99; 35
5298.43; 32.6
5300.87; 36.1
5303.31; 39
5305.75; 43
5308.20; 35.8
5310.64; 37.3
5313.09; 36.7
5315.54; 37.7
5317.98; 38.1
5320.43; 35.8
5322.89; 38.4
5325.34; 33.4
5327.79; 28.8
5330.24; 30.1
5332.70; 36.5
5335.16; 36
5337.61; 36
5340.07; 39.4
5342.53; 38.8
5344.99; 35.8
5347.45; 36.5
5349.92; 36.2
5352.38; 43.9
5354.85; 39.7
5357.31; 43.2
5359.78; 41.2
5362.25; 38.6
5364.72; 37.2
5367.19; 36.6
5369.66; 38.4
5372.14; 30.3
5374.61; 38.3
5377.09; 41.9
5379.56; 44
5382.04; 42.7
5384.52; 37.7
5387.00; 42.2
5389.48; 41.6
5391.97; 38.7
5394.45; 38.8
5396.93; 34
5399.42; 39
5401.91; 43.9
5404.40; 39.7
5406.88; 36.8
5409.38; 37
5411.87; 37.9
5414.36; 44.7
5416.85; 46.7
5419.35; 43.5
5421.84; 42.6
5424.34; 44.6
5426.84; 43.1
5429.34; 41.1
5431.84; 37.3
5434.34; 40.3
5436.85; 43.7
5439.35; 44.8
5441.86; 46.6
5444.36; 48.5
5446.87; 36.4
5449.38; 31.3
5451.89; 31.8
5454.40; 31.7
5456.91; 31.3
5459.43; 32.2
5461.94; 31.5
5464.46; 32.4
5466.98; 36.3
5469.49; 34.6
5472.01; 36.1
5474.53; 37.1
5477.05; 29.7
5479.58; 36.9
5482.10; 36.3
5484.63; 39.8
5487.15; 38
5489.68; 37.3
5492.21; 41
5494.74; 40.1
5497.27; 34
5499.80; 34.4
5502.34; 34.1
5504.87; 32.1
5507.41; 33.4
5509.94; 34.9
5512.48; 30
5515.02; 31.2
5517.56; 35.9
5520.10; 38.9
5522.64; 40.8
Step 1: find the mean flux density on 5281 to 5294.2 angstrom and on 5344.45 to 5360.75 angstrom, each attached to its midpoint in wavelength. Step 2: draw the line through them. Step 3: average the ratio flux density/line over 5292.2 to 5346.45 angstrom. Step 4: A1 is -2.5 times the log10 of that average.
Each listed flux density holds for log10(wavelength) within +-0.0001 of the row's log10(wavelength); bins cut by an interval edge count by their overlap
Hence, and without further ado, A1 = 0.04 mag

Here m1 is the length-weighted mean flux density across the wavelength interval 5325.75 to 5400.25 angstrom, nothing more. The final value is 38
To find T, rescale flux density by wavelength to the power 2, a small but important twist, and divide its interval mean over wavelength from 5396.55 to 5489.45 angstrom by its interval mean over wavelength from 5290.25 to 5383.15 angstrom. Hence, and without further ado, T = 1.1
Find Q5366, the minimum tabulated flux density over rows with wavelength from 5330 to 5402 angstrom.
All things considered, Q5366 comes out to 30.1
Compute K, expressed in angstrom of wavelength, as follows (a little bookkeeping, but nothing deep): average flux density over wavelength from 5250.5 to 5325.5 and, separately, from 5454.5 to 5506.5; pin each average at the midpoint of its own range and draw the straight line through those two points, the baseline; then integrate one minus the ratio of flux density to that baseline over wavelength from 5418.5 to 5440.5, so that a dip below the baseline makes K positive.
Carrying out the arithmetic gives -4.6 angstrom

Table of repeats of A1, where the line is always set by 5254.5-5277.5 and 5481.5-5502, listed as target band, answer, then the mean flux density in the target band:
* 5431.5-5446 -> -0.215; 43.7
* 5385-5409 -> -0.138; 39.3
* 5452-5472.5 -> 0.109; 33.1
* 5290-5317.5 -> -0.184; 37.6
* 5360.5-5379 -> -0.120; 37.7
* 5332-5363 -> -0.169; 38.6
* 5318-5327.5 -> -0.101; 35.4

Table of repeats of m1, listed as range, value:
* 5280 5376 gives 36.8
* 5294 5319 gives 37.2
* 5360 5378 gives 37.5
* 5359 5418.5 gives 39.5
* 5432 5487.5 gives 36.7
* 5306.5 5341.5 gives 35.8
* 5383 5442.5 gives 41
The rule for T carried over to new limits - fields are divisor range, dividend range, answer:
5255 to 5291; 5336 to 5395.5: 1.26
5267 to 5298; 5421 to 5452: 1.31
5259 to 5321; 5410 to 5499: 1.18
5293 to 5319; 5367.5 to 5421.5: 1.11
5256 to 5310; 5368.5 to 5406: 1.21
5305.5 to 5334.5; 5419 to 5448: 1.25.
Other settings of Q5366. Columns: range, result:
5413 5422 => 42.6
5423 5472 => 31.3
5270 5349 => 25.3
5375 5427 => 34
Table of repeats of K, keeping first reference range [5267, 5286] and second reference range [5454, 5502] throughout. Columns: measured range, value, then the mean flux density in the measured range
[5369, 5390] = -4.25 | 39.6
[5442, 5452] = -1.18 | 38.7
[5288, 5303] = -2.93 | 37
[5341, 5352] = -1.80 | 37.4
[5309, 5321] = -2.20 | 37.2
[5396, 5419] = -4.47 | 40.2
